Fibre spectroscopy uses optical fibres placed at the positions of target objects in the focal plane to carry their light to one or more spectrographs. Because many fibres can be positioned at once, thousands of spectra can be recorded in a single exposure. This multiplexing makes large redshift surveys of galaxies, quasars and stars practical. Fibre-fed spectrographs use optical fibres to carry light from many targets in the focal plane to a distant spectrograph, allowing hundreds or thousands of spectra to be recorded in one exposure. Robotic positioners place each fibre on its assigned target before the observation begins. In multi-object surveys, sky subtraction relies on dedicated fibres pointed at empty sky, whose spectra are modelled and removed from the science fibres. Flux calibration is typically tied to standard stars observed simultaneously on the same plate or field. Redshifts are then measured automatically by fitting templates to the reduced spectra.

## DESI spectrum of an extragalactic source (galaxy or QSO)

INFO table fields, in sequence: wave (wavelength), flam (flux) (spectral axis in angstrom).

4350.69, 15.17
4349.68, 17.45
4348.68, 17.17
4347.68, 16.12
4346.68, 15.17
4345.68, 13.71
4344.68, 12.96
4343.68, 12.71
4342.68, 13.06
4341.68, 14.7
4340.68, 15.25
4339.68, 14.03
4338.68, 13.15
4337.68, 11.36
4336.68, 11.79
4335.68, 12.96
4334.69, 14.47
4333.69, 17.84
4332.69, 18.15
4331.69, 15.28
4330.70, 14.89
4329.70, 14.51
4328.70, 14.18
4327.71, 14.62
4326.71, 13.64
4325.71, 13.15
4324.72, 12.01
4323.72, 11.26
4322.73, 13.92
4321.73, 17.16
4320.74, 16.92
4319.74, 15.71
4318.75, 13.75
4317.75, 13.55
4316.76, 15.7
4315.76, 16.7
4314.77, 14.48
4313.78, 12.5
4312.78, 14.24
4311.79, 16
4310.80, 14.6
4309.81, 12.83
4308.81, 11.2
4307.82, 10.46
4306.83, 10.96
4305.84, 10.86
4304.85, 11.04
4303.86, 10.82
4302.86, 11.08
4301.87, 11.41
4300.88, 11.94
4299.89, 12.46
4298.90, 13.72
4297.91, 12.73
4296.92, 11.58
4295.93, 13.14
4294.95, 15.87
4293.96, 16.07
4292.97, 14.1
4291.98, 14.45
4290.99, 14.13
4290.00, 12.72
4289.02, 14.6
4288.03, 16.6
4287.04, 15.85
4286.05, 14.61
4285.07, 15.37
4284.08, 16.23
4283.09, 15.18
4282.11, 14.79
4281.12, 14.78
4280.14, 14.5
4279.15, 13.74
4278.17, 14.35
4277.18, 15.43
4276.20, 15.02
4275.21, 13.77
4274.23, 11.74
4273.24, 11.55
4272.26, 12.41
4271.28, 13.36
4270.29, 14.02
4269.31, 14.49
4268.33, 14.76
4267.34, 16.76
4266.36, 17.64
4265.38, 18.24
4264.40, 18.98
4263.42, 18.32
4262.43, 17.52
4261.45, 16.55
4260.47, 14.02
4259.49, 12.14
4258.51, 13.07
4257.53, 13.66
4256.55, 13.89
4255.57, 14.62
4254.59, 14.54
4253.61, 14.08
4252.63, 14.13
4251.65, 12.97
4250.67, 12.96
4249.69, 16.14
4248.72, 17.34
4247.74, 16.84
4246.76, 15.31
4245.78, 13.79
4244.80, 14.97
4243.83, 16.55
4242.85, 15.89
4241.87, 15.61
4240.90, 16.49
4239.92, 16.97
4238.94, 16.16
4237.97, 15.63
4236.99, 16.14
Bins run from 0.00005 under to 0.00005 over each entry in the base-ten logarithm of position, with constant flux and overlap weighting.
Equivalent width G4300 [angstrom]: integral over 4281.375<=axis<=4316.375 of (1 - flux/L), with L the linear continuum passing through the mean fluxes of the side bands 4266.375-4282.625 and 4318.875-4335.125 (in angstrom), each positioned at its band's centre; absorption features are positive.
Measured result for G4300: 2.2 angstrom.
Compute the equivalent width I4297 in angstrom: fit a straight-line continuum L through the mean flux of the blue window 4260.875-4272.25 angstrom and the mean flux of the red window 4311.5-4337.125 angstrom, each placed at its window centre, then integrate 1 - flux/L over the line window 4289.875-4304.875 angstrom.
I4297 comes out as 2.3 angstrom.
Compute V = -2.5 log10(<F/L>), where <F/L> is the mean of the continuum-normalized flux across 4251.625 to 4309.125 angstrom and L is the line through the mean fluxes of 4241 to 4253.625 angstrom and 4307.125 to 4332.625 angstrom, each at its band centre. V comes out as 0.052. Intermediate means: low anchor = 15.2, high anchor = 14.2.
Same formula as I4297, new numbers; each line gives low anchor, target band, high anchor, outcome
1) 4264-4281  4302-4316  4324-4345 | 1.67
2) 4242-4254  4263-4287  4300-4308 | -3.28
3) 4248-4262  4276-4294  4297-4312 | -2.62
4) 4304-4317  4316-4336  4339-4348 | -1.69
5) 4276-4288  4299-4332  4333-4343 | 2.14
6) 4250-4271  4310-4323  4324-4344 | -0.61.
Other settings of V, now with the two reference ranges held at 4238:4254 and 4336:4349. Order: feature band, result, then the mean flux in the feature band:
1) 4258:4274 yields -0.006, 15.2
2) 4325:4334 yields -0.070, 15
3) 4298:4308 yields 0.247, 11.6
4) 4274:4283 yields 0.039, 14.4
